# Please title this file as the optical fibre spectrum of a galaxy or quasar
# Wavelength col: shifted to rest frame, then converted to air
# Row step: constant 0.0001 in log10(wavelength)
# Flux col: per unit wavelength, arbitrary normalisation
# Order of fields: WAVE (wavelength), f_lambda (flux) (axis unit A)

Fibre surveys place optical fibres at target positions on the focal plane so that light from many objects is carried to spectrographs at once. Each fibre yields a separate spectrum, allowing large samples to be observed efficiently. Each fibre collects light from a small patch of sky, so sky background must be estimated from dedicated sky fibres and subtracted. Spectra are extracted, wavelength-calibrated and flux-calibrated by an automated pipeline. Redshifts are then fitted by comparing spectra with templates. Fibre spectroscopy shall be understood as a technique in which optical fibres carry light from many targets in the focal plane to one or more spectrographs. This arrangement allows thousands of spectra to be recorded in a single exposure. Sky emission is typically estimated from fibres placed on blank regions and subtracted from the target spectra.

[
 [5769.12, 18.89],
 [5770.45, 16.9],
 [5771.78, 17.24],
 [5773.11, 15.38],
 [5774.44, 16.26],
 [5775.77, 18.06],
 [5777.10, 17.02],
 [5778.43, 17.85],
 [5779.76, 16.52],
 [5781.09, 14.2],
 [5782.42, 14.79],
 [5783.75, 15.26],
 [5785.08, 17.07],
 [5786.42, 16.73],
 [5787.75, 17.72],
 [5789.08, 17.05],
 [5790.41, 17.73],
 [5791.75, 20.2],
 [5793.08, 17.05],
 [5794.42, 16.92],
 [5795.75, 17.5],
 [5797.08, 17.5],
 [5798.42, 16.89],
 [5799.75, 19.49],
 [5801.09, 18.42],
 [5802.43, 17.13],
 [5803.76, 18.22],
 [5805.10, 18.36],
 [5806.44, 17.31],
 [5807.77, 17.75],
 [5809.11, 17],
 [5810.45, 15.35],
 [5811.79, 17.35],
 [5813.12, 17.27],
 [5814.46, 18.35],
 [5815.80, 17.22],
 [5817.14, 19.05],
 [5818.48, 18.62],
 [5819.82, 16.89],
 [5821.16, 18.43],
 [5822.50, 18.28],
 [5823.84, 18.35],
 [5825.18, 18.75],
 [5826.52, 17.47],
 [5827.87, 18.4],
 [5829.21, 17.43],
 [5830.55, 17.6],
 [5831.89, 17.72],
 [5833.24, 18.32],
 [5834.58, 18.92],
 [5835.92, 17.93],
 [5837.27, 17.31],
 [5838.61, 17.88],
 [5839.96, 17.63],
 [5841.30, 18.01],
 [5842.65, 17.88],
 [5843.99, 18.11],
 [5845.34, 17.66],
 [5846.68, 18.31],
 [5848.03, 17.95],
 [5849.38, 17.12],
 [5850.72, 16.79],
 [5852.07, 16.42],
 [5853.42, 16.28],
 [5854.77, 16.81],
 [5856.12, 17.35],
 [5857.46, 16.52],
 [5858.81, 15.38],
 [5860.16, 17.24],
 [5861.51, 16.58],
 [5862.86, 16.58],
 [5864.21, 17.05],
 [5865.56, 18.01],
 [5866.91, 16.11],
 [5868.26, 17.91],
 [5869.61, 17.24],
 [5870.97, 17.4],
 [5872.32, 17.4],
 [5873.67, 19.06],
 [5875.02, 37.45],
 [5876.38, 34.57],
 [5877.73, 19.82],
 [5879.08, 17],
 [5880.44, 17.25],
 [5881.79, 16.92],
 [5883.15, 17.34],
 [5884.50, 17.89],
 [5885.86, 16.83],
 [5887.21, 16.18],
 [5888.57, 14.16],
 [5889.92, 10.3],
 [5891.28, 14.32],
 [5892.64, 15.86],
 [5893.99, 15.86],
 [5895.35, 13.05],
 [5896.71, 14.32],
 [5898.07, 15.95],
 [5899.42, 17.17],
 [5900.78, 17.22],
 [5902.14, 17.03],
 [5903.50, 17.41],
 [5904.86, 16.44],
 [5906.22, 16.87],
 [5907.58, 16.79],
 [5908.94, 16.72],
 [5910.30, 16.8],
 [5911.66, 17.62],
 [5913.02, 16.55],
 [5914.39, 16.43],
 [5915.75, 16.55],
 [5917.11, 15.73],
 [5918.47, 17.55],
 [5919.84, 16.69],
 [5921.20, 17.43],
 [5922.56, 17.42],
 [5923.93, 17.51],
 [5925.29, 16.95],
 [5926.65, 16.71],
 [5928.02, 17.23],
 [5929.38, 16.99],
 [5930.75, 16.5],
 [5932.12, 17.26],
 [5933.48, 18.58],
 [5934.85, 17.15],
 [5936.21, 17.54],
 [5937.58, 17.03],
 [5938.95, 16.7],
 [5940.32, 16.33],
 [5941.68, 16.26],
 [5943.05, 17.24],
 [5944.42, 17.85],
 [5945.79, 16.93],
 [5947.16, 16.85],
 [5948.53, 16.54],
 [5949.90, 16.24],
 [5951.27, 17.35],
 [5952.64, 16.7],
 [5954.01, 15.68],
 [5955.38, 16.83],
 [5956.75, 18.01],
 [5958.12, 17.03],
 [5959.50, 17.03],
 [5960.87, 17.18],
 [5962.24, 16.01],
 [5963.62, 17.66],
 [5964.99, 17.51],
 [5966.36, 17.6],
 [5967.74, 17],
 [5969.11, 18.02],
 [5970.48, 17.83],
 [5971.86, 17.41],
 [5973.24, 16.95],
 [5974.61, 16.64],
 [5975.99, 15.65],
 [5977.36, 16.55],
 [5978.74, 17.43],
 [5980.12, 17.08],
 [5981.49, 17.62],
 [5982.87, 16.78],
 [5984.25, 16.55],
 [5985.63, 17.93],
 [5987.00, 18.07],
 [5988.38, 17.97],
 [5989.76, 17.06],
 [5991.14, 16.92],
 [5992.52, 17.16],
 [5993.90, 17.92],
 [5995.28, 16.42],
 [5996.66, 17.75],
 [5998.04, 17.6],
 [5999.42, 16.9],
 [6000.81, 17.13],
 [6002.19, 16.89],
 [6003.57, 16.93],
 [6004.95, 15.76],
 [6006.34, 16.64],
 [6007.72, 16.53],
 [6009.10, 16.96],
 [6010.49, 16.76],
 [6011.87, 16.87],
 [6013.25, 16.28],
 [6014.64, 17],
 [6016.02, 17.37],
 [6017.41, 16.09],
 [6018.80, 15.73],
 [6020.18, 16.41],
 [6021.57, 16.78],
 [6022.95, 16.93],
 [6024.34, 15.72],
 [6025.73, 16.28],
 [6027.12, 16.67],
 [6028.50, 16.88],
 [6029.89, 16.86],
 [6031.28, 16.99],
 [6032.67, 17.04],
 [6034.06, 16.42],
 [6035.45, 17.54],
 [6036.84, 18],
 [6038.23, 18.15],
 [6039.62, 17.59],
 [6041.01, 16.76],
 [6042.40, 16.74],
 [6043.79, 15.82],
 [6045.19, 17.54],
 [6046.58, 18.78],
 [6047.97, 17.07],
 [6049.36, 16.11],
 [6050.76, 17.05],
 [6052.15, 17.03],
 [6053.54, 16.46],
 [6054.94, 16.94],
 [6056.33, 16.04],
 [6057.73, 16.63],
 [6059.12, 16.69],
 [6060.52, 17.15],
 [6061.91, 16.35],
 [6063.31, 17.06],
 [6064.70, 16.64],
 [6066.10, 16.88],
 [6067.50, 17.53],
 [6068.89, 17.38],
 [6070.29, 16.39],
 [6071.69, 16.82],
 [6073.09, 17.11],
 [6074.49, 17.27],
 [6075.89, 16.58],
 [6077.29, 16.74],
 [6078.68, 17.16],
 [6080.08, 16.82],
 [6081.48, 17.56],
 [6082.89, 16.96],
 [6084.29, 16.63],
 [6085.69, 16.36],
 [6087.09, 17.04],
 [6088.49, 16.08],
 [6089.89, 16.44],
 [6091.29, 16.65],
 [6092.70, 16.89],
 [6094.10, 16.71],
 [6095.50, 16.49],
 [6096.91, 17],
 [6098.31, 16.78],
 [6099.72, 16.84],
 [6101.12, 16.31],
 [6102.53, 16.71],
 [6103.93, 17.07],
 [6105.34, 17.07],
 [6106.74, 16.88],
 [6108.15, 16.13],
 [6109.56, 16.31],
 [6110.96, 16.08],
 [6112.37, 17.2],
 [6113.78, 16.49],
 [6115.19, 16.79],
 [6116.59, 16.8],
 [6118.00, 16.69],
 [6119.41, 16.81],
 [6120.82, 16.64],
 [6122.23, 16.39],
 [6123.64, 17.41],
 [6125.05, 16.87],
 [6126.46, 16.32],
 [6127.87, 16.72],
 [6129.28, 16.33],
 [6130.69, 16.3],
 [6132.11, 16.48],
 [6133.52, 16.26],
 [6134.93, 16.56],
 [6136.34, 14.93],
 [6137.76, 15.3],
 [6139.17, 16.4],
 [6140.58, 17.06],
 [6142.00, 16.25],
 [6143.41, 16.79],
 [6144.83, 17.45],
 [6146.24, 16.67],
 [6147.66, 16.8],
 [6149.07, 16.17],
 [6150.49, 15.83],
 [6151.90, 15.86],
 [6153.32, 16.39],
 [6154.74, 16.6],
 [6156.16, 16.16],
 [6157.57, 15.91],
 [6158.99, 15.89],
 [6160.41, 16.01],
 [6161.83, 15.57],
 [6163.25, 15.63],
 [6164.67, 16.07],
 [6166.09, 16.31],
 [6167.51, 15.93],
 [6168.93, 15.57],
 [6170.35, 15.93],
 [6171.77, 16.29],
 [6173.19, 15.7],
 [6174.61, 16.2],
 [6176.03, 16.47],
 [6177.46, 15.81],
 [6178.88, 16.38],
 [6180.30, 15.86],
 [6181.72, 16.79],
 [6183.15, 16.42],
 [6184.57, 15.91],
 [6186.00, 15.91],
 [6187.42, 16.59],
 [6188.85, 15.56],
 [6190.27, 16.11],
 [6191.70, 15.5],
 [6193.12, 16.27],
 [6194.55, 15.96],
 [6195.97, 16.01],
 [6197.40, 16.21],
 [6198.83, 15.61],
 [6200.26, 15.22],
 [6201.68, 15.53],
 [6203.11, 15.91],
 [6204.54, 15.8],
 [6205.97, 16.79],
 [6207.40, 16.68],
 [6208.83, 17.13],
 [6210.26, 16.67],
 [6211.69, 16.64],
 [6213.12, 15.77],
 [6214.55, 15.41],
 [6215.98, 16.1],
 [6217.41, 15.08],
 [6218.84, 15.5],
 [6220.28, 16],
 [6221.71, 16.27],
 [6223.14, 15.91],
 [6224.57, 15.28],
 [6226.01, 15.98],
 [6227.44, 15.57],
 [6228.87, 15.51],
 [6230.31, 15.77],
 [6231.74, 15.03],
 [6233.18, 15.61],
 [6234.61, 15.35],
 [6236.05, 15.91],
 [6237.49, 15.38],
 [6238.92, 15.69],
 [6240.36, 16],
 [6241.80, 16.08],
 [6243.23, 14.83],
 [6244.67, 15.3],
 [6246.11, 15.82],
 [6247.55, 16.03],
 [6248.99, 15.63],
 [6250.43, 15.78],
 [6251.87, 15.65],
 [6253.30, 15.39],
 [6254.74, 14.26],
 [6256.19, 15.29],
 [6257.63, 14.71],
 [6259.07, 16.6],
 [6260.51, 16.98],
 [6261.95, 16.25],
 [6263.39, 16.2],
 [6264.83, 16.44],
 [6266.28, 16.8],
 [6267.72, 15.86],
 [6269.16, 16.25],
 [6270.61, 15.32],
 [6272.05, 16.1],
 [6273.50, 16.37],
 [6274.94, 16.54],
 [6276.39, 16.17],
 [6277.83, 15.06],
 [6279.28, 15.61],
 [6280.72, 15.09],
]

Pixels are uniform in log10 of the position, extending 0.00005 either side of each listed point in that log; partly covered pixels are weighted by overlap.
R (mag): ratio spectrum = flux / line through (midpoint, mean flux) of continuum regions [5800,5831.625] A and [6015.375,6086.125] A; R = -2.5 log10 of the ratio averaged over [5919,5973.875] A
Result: 0.01 mag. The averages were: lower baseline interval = 17.8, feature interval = 17.1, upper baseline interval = 16.9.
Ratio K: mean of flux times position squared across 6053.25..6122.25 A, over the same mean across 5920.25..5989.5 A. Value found 1.02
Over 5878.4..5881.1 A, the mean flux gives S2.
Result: 17.1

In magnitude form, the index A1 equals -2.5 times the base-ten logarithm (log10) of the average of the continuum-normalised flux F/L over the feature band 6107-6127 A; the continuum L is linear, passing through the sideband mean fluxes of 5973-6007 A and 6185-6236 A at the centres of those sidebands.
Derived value -0.02 mag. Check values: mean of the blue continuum 17.1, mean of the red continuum 15.9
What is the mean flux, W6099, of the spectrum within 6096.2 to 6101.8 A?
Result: 16.7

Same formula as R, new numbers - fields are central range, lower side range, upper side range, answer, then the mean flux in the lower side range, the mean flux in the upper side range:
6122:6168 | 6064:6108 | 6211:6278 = 0.01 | 16.8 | 15.8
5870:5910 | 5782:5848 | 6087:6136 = -0.02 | 17.7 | 16.6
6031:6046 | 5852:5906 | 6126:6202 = -0.03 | 17.5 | 16.1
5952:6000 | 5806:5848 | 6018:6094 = 0.00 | 17.8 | 16.9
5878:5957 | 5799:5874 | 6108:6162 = 0.04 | 17.6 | 16.4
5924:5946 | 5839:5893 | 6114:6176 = 0.02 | 17.9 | 16.3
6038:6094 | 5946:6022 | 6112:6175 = -0.02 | 17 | 16.3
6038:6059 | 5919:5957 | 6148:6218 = -0.02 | 17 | 16.1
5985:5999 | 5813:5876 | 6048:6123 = -0.01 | 18.1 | 16.8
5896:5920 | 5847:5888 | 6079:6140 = 0.09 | 18.4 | 16.6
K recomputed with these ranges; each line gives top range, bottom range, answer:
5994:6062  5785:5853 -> 1.02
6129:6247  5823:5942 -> 1.02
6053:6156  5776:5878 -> 1.02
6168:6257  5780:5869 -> 1.03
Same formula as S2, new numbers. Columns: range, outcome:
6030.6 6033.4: 17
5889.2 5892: 12.4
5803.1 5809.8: 17.7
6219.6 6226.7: 15.9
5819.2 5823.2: 17.9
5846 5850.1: 17.8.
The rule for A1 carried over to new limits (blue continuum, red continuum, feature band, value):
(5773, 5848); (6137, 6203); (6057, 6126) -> -0.02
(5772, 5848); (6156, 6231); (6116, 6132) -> -0.03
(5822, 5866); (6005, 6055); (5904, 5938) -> 0.01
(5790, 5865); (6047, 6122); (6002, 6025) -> 0.03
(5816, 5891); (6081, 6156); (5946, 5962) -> 0.04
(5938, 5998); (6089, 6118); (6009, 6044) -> 0.01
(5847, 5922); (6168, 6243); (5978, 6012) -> -0.02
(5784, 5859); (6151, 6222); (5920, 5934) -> 0.00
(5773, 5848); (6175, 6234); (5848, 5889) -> -0.06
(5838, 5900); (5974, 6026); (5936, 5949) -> 0.02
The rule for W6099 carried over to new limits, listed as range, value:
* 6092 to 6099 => 16.8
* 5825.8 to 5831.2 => 17.7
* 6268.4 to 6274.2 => 16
